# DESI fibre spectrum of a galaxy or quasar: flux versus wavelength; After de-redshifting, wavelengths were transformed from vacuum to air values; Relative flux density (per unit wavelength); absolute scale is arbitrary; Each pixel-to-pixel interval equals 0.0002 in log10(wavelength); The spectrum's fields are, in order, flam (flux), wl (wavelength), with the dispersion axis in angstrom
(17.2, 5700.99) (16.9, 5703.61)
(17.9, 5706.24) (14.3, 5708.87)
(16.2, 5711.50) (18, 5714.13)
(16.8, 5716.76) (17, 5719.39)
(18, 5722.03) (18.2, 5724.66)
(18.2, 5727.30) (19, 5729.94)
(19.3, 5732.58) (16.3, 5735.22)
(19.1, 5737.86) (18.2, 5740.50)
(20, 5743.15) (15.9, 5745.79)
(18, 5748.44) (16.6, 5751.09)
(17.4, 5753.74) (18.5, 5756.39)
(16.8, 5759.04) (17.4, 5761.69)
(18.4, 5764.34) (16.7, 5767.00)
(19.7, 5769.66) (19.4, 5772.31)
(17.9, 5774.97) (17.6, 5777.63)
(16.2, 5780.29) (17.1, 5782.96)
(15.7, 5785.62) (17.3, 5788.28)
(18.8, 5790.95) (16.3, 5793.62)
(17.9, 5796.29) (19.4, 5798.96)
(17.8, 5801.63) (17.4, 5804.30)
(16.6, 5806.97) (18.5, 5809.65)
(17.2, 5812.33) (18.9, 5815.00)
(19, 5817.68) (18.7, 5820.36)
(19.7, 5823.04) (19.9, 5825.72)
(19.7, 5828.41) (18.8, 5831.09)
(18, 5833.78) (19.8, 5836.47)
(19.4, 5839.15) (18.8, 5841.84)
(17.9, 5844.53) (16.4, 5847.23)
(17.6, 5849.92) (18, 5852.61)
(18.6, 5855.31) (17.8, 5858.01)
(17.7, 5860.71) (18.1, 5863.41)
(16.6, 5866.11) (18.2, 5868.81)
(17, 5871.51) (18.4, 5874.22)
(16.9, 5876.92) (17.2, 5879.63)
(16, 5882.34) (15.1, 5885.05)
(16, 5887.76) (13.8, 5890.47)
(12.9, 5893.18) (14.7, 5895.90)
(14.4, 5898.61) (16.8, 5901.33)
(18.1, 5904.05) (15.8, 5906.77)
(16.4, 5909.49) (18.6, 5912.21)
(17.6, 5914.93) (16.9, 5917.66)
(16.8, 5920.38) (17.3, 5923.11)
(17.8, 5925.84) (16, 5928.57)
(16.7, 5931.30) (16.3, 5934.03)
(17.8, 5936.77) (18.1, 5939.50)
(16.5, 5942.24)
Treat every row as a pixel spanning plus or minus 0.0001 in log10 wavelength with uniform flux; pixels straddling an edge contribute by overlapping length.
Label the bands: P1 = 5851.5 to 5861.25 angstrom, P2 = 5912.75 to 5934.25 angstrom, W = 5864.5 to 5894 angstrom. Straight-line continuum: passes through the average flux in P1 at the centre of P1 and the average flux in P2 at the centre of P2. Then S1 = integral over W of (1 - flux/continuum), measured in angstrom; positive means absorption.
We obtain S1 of 2.39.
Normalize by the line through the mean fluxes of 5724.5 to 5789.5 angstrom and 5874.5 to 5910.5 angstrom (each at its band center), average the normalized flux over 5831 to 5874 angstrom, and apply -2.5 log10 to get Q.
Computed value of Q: -0.105 mag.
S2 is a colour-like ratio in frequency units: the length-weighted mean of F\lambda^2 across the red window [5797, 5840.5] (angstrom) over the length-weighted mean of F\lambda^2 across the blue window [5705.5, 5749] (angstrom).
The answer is 1.1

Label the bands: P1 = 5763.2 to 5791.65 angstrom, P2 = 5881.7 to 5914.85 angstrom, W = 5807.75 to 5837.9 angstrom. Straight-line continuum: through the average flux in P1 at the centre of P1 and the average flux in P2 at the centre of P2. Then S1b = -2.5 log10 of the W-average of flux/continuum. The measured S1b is -0.12 mag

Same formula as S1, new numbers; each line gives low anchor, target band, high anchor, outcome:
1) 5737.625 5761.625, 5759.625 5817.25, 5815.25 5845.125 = 2.1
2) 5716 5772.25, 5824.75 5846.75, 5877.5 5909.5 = -3.2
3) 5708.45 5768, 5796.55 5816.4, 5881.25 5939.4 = -1.0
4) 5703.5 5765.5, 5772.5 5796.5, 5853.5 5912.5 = 0.0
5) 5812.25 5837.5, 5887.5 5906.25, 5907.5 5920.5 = 2.5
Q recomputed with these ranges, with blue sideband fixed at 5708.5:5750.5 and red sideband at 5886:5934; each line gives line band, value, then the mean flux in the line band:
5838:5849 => -0.08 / 18.1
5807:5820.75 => -0.08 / 18.3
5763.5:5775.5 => -0.06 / 18.5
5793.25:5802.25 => -0.05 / 18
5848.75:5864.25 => -0.08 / 18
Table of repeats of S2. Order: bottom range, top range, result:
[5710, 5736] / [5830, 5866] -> 1.07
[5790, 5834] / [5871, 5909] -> 0.89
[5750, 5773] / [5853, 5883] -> 1.02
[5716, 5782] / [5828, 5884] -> 1.04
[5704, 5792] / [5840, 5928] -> 1.00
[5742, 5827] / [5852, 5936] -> 0.97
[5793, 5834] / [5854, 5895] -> 0.92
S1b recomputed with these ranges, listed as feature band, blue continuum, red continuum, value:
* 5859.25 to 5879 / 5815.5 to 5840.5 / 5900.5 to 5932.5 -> 0.04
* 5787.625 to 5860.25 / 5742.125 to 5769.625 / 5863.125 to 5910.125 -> -0.09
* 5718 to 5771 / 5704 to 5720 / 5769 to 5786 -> -0.05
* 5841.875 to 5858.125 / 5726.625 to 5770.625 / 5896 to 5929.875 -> -0.03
